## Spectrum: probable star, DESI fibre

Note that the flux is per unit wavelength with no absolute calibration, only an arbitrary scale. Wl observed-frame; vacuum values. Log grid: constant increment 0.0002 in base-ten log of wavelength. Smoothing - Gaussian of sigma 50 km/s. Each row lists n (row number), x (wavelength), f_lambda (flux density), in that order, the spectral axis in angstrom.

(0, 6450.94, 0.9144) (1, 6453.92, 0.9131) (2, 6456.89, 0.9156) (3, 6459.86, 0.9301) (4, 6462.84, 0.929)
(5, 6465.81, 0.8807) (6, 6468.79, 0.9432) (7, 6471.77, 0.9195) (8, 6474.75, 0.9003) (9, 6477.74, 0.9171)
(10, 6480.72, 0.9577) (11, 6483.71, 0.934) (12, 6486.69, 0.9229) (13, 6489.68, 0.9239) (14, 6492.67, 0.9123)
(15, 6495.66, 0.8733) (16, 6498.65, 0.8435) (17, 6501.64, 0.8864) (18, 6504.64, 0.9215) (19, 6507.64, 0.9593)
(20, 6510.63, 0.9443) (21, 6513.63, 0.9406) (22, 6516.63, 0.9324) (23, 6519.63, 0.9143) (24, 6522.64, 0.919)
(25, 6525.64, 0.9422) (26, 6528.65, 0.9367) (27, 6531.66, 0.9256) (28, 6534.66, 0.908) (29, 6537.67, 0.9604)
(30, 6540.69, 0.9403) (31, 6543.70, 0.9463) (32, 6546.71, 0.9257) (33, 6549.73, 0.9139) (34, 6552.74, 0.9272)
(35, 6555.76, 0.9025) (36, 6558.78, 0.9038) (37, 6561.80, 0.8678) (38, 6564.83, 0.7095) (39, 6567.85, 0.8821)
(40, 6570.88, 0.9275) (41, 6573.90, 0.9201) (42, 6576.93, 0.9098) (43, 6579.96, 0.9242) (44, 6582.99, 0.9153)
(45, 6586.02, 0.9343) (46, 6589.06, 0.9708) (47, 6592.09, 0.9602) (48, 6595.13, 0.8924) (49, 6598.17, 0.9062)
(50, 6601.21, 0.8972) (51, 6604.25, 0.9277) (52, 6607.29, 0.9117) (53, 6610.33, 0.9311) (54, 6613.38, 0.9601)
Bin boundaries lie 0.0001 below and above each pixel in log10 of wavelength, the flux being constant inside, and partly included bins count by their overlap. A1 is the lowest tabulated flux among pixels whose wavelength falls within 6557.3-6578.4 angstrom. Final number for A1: 0.7095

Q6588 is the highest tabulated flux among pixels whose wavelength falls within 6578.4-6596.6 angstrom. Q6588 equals 0.9708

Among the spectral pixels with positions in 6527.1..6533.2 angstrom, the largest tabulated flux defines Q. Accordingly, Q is 0.9367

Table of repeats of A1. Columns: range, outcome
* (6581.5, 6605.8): 0.8924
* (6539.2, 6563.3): 0.8678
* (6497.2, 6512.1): 0.8435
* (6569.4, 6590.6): 0.9098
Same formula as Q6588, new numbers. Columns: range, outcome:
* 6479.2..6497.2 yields 0.9577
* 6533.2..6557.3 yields 0.9604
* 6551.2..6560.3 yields 0.9272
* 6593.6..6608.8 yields 0.9277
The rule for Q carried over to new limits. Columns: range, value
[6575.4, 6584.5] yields 0.9242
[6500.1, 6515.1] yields 0.9593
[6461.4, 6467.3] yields 0.929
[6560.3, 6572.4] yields 0.9275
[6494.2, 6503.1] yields 0.8864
